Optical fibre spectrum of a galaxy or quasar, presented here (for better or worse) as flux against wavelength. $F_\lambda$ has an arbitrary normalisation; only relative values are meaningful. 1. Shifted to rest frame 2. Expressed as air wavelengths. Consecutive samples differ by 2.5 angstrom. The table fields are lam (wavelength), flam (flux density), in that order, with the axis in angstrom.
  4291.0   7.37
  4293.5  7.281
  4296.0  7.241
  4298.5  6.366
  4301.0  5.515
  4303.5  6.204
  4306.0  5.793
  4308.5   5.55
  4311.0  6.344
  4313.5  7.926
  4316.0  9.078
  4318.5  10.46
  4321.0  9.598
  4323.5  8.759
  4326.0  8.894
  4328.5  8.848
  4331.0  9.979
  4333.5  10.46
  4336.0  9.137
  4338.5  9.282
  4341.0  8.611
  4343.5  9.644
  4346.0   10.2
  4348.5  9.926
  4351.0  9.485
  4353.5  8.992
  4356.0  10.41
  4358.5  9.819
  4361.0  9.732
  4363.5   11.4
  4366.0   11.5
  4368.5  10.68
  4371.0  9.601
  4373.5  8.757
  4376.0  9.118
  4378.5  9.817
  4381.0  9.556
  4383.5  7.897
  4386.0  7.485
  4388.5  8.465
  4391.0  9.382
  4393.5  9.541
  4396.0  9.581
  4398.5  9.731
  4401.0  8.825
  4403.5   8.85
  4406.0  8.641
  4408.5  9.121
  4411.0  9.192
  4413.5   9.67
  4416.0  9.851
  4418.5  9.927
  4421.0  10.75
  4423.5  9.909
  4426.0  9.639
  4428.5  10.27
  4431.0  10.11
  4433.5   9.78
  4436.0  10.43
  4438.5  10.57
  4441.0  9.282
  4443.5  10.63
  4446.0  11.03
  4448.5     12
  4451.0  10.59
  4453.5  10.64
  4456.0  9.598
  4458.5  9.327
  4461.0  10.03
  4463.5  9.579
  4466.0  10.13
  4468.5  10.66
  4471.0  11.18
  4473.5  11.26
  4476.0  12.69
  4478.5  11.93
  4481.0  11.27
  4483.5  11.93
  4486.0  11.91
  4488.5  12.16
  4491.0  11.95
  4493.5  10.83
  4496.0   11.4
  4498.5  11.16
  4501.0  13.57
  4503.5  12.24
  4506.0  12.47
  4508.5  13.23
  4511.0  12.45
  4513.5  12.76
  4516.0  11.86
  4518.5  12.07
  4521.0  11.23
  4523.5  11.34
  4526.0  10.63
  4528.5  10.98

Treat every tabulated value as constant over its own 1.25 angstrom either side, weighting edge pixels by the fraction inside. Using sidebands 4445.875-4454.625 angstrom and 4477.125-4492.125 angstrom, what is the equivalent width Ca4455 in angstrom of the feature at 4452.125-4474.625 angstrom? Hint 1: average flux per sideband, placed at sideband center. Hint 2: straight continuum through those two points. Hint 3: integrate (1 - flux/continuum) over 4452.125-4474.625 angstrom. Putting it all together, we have 2.2 angstrom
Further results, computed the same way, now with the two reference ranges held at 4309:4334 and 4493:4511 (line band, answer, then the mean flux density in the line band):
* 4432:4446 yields 1.1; 10.2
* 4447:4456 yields 0.3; 10.9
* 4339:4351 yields -0.3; 9.56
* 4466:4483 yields 0.4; 11.4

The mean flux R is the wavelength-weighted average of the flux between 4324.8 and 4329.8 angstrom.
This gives 8.88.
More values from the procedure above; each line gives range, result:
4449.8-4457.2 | 10.3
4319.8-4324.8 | 9.17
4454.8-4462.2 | 9.65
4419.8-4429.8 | 10.1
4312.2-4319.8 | 9.14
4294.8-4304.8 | 6.32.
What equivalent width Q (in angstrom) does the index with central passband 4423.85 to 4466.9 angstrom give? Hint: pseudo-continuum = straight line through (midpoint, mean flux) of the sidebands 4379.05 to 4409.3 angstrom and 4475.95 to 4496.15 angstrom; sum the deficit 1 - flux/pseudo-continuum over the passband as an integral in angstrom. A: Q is 1.2 angstrom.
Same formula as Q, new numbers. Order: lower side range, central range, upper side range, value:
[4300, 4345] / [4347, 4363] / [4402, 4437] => -1.8 angstrom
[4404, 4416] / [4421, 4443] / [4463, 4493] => -0.3 angstrom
